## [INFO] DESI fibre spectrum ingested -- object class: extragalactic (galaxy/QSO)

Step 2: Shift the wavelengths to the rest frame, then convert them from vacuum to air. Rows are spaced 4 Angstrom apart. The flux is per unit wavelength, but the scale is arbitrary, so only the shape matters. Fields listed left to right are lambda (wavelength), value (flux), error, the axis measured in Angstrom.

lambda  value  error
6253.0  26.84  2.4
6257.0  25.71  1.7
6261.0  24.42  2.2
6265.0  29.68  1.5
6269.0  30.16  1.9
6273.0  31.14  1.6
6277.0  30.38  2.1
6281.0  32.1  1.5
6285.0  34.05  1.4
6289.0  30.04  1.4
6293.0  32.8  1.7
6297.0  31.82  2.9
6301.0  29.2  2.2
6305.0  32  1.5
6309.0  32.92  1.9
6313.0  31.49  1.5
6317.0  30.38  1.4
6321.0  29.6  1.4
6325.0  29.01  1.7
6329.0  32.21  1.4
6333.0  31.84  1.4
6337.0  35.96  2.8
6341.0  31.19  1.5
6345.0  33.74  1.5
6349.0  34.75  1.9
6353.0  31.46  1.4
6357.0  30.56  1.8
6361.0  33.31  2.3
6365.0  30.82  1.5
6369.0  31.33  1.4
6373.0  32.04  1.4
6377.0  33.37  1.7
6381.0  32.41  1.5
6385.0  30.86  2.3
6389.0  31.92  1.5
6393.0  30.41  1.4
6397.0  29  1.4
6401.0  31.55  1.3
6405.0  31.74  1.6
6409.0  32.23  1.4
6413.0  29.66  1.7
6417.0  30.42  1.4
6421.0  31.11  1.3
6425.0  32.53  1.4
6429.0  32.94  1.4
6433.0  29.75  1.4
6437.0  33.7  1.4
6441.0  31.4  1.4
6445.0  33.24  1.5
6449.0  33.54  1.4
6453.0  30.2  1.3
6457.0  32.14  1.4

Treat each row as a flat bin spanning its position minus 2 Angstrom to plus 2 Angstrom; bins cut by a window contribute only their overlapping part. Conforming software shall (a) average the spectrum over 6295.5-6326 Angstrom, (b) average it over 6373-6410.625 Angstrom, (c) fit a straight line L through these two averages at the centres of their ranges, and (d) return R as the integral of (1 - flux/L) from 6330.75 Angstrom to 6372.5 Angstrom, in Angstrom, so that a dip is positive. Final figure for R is -1.7 Angstrom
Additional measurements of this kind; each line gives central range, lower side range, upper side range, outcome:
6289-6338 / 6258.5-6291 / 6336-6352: 0.99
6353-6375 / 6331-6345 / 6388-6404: 0.30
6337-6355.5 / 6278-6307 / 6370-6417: -0.92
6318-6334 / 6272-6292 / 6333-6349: 1.20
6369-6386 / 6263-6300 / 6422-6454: -0.16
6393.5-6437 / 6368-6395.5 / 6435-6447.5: 1.55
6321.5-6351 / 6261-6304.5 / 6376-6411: -1.30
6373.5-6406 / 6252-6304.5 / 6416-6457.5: -0.07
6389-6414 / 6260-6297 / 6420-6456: 0.69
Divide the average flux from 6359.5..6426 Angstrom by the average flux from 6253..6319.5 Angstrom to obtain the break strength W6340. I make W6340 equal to 1.0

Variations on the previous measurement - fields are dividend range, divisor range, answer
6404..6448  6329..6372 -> 0.98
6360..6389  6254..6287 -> 1.08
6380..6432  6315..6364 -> 0.98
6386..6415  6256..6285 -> 1.05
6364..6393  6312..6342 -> 1.01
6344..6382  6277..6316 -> 1.02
